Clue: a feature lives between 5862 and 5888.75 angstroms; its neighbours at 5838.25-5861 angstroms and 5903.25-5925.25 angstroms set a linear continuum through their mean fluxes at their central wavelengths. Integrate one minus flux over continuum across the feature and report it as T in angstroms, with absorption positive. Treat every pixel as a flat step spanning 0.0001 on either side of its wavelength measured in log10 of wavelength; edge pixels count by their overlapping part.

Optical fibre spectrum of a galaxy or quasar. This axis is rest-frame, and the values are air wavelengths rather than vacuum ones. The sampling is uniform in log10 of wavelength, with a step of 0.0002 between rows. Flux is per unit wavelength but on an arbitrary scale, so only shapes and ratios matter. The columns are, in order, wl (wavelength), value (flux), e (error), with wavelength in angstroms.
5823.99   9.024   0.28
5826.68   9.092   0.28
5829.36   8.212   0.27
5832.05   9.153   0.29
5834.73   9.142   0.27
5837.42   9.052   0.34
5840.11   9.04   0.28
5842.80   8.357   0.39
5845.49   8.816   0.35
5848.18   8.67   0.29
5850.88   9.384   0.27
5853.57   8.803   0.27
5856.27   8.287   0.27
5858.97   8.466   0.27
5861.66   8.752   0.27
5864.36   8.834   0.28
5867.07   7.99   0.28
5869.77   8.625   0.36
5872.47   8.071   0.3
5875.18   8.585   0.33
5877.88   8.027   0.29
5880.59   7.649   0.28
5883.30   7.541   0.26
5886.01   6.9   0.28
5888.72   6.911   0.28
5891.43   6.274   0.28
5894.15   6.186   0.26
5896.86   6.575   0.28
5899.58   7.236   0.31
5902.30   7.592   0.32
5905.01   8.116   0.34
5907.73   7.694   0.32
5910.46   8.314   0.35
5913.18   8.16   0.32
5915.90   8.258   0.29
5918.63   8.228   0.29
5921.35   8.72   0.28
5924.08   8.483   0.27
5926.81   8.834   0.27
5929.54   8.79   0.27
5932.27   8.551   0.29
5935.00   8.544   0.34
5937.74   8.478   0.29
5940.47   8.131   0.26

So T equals 1.71 angstroms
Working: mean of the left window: 8.74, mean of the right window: 8.23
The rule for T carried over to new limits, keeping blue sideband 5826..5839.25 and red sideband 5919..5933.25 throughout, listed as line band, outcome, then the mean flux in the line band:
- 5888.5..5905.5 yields 3.51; 6.93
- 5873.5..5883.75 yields 0.93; 7.99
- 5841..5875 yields 0.99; 8.59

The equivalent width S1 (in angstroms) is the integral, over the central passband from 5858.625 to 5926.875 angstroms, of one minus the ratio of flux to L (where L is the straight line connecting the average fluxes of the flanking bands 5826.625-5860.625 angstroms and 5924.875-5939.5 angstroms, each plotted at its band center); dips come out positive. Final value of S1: 6.6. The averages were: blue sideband 8.8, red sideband 8.62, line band 7.86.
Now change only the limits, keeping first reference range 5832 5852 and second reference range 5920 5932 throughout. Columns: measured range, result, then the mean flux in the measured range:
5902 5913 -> 1.0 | 7.99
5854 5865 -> 0.4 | 8.59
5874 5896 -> 3.9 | 7.23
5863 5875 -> 0.6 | 8.4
